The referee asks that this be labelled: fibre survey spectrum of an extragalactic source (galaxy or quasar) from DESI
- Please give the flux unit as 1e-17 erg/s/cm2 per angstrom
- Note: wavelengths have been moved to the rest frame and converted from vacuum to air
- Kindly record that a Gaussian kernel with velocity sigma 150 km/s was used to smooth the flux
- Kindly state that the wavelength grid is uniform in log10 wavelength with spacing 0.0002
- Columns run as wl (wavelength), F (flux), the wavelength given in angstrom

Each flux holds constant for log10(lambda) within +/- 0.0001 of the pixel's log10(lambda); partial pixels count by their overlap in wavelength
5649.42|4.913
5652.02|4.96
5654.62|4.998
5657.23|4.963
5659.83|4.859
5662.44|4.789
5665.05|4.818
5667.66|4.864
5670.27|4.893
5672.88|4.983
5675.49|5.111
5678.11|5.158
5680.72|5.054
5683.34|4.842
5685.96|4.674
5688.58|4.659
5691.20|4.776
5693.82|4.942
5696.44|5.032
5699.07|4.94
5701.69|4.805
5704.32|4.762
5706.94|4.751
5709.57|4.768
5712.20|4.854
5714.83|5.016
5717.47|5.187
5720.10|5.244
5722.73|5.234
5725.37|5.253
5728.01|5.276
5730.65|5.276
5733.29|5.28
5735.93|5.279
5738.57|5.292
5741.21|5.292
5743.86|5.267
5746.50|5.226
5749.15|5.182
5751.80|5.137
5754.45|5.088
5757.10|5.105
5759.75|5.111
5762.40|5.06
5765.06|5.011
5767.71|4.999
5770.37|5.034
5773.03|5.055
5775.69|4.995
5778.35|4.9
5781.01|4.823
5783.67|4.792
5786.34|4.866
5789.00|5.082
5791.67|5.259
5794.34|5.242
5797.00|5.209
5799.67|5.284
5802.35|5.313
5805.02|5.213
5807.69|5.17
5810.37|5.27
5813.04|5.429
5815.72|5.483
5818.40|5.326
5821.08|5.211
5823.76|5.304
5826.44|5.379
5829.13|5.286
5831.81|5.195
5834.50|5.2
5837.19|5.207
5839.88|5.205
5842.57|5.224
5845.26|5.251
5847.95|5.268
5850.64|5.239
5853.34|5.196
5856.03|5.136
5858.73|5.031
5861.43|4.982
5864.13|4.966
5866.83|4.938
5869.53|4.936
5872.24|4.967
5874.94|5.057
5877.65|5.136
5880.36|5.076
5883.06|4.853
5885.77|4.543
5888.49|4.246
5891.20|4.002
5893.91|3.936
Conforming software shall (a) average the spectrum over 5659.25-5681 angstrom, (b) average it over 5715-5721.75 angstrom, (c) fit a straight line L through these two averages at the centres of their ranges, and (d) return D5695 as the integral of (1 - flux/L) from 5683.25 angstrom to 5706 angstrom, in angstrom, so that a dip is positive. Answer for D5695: 1.1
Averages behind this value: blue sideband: 4.95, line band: 4.82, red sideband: 5.18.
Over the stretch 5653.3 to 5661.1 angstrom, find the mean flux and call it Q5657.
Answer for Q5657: 4.94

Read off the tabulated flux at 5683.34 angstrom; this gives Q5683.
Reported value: 4.842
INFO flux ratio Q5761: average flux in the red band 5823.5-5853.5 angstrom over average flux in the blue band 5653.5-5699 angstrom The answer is 1.07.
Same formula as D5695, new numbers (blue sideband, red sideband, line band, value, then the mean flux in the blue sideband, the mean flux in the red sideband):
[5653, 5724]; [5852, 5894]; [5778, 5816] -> -2.2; 4.93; 4.84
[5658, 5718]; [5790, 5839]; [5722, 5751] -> -1.3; 4.89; 5.27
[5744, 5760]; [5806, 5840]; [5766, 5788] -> 1.1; 5.15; 5.28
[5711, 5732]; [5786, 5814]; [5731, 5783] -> 0.8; 5.17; 5.22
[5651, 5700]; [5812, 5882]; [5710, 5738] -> -1.1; 4.91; 5.18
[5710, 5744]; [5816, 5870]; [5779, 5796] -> 0.6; 5.2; 5.18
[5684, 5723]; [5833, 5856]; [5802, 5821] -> -0.6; 4.9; 5.22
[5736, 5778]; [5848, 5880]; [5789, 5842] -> -1.9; 5.12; 5.06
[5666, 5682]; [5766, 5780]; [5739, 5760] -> -0.8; 5.01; 4.99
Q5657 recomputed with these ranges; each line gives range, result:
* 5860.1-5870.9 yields 4.95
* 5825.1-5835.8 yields 5.26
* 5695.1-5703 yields 4.93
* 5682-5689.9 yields 4.72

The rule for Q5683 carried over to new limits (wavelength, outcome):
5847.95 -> 5.268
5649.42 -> 4.913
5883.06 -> 4.853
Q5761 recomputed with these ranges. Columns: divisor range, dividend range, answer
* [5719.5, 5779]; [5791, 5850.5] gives 1.02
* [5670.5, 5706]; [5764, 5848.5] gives 1.06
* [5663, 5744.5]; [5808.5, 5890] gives 1.02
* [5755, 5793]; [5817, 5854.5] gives 1.05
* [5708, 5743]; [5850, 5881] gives 0.98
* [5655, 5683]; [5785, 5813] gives 1.05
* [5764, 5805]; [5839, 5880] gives 1.01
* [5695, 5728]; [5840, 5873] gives 1.02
